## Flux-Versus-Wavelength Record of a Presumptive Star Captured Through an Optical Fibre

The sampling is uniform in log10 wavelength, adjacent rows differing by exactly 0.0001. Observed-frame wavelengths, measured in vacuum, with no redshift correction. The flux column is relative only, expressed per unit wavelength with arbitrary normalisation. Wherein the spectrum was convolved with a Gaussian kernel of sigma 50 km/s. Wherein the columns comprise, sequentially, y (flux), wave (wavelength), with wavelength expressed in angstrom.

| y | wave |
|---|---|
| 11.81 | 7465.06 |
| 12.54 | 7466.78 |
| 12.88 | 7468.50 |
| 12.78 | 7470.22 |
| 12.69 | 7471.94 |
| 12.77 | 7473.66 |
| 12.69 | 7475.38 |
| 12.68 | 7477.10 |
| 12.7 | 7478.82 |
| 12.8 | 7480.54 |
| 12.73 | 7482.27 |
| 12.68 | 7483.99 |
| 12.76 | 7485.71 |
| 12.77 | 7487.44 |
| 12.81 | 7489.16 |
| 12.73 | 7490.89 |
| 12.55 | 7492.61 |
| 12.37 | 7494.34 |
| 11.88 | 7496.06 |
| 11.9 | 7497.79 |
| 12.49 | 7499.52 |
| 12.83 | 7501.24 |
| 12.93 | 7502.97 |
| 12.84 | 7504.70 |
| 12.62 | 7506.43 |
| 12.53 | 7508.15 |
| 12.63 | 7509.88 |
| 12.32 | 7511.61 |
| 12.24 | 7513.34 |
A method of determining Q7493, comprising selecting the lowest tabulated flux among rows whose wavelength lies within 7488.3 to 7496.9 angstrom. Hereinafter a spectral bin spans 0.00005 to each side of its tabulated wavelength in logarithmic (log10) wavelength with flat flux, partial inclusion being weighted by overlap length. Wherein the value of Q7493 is 11.88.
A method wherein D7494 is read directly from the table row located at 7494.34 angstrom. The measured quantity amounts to 12.37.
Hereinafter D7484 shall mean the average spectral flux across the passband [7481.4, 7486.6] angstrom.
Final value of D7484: 12.7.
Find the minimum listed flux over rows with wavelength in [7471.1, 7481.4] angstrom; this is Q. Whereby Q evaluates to 12.68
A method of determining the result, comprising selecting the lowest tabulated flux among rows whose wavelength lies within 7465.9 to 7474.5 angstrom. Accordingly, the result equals 12.54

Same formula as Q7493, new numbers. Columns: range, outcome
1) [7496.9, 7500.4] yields 11.9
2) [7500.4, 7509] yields 12.53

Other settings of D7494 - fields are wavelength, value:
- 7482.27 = 12.73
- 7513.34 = 12.24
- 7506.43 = 12.62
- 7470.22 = 12.78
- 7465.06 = 11.81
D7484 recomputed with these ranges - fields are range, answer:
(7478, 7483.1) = 12.7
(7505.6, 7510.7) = 12.6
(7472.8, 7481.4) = 12.7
